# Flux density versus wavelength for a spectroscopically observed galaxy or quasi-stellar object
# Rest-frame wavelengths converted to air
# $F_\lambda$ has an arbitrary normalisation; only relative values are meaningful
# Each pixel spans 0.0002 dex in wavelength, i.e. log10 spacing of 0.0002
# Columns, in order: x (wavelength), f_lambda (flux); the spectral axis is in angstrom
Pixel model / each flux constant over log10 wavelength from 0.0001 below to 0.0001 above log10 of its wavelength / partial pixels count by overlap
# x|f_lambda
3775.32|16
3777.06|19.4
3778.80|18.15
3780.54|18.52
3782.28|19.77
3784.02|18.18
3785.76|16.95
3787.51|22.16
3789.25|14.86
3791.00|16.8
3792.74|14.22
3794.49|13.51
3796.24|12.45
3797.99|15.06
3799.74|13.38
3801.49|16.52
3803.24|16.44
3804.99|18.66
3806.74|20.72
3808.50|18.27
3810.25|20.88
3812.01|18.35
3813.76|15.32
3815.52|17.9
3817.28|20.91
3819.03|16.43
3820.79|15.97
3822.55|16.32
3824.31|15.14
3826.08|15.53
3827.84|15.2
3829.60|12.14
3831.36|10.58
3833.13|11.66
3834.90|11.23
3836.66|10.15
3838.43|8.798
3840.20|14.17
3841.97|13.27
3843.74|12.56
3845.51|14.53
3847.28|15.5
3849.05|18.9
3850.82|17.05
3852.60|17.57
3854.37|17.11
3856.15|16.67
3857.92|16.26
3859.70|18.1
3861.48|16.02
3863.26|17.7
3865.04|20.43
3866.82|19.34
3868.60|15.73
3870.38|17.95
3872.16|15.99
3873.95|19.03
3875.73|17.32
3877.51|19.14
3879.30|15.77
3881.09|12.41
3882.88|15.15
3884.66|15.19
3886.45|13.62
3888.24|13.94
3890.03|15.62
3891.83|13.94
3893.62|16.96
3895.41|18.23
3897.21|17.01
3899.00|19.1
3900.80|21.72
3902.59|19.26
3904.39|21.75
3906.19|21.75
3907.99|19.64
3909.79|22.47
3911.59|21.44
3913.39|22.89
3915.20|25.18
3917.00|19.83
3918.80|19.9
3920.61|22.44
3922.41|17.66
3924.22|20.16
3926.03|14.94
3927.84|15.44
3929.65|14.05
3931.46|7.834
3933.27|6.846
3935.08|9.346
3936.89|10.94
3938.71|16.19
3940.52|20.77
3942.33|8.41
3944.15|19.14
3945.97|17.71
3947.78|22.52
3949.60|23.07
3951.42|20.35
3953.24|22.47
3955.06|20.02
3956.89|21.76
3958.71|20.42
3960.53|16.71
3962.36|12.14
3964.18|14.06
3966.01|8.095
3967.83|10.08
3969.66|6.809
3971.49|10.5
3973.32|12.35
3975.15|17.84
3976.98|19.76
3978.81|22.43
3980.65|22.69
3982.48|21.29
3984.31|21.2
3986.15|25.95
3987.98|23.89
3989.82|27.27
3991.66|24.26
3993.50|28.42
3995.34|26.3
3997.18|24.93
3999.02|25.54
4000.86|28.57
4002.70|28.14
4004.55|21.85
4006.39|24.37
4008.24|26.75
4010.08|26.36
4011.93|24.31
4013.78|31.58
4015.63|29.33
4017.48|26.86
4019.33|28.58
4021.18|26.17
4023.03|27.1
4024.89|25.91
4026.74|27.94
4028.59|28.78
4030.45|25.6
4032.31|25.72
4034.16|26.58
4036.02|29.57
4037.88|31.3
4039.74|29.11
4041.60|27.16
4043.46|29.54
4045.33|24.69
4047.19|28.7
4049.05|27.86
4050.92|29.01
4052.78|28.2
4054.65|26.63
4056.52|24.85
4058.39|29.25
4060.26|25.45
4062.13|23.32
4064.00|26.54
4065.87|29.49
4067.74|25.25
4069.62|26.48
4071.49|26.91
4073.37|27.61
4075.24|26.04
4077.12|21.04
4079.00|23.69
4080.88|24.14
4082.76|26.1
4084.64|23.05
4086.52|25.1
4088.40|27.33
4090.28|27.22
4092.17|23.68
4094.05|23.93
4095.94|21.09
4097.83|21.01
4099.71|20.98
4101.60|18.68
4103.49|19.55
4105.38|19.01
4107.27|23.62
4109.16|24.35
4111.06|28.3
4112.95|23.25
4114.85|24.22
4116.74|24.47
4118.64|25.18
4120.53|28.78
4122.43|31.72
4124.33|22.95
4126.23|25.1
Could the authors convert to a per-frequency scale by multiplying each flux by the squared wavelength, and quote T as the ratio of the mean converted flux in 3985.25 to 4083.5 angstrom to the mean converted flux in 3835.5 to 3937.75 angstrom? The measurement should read 1.72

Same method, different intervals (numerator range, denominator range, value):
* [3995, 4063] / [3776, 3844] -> 1.92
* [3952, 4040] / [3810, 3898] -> 1.57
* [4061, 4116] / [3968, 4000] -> 1.21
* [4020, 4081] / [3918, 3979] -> 1.78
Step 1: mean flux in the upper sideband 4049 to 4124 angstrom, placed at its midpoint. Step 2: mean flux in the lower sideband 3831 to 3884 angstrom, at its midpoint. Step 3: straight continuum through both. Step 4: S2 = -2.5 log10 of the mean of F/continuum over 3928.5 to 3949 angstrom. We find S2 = 0.32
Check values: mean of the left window 15.6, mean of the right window 25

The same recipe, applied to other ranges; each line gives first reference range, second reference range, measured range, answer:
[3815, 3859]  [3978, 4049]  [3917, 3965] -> 0.28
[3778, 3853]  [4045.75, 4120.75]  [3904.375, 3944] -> 0.13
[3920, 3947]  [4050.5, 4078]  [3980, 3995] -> -0.24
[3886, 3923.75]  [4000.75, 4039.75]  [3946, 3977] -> 0.37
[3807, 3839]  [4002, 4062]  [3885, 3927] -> 0.05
